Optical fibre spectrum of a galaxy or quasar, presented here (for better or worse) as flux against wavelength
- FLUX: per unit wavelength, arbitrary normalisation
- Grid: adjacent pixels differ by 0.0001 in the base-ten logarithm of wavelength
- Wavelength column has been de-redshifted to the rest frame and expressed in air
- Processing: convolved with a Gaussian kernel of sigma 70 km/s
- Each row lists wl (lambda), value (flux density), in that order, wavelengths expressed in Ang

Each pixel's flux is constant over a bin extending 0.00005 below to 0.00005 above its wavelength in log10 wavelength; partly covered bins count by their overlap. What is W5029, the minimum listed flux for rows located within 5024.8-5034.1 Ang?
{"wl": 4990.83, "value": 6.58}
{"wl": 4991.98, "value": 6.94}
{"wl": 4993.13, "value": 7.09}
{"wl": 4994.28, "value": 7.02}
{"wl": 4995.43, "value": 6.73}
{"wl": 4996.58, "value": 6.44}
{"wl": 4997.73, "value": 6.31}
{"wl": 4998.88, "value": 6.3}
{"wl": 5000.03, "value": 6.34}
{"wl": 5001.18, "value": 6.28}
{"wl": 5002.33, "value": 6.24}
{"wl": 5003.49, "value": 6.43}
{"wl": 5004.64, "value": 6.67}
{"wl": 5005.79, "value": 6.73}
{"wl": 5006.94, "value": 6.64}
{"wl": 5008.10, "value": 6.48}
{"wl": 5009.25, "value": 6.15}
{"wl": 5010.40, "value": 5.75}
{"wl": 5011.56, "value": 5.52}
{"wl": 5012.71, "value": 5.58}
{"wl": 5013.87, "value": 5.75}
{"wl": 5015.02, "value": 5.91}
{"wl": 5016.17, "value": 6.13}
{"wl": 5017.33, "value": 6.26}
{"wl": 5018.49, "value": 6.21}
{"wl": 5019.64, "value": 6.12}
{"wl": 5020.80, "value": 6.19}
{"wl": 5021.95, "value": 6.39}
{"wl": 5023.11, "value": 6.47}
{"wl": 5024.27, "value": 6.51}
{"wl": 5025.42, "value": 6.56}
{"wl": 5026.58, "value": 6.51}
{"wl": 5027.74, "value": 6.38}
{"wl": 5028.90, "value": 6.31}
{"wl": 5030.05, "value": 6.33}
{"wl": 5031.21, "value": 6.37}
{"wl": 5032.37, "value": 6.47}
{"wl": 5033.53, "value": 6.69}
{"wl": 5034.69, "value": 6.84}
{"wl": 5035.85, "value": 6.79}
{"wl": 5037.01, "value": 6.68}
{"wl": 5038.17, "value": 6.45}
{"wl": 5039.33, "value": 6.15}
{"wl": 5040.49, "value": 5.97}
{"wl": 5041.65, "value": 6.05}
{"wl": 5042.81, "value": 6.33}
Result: 6.31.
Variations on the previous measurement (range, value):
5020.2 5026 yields 6.19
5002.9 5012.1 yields 5.52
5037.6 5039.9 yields 6.15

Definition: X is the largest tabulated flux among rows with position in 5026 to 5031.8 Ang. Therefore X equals 6.51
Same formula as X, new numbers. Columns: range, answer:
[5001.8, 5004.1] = 6.43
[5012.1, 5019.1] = 6.26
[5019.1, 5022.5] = 6.39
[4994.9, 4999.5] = 6.73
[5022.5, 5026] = 6.56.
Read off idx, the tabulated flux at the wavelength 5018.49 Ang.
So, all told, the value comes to 6.21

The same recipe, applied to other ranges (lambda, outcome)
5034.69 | 6.84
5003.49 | 6.43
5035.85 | 6.79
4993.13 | 7.09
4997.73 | 6.31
